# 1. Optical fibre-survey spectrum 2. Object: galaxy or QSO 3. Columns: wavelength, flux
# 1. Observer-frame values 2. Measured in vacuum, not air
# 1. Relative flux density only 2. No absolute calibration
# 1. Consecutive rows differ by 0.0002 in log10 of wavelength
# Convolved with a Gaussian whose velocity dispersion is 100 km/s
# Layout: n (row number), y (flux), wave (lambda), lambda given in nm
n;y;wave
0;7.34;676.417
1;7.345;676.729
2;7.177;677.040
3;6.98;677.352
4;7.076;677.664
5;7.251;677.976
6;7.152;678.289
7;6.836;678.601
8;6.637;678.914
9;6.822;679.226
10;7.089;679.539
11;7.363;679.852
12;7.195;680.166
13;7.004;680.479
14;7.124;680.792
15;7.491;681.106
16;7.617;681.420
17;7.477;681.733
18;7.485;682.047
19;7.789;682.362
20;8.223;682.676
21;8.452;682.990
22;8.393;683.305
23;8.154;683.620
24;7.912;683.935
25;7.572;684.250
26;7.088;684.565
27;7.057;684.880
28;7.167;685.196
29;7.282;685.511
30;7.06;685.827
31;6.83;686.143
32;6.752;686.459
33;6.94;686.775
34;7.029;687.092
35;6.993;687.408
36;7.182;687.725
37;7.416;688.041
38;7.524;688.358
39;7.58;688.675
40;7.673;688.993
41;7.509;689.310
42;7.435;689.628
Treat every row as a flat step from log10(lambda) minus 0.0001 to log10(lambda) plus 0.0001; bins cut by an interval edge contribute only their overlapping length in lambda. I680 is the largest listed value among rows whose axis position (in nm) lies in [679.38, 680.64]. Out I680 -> 7.363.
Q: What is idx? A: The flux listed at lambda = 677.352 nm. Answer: 6.98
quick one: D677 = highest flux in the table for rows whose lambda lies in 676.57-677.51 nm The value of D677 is 7.345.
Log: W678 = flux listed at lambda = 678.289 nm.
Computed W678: 7.152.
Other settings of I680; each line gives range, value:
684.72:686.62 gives 7.282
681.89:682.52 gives 7.789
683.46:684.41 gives 8.154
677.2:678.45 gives 7.251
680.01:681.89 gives 7.617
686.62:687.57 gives 7.029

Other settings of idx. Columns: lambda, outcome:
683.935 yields 7.912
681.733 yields 7.477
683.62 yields 8.154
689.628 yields 7.435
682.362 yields 7.789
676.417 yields 7.34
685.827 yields 7.06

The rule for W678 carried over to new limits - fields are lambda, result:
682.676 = 8.223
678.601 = 6.836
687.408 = 6.993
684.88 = 7.057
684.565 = 7.088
